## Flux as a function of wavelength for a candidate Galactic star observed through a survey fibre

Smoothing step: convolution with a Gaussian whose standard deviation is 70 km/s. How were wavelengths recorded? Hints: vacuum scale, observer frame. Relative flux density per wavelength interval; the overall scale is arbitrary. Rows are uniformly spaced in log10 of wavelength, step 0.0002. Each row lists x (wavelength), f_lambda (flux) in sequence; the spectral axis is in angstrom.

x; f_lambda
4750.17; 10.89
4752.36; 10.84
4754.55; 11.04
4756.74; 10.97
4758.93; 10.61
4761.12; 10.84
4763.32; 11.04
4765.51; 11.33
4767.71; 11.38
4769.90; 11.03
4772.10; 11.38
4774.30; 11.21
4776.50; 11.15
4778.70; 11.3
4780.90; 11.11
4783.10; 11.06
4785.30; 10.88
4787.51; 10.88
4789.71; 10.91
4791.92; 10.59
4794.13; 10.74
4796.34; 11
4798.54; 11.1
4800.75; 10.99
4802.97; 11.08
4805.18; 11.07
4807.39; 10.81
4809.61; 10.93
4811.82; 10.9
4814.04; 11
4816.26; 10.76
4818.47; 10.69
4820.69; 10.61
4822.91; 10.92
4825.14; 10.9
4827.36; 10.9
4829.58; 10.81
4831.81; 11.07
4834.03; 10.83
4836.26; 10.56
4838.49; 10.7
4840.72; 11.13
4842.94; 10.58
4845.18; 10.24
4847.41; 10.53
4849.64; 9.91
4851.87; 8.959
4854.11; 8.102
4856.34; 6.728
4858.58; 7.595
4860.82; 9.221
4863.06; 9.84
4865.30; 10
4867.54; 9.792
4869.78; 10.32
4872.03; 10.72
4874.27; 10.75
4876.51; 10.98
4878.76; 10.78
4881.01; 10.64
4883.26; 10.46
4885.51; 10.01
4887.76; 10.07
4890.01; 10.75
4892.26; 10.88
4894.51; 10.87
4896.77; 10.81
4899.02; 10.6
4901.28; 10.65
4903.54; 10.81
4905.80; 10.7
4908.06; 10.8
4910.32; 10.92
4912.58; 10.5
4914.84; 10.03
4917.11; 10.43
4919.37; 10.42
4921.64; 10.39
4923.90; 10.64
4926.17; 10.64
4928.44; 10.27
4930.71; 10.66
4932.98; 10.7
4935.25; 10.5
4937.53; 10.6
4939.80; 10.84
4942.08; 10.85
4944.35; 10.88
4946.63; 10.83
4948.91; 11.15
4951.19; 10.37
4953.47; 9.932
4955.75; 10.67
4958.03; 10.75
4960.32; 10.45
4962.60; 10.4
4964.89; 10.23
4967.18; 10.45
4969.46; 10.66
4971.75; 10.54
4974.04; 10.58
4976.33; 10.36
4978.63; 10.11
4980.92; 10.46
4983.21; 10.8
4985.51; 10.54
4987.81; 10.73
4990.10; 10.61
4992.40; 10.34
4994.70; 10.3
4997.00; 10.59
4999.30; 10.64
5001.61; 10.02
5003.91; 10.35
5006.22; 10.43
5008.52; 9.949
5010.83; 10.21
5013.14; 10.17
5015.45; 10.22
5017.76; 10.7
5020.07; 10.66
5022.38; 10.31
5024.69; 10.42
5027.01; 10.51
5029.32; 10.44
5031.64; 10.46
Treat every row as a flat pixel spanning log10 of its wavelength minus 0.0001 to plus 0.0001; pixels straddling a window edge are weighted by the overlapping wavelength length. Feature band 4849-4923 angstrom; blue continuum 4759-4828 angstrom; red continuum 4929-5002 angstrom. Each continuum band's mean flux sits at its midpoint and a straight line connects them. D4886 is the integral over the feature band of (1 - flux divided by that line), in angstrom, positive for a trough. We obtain 4.2 angstrom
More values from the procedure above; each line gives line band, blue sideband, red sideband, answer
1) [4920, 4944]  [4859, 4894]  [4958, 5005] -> -0.52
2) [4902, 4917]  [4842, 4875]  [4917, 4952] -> -0.49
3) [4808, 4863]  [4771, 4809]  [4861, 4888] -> 2.42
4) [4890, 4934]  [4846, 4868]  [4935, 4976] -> -3.15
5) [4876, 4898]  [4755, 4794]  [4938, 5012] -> 0.24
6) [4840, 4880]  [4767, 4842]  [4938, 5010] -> 3.80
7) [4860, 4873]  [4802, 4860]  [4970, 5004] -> 0.45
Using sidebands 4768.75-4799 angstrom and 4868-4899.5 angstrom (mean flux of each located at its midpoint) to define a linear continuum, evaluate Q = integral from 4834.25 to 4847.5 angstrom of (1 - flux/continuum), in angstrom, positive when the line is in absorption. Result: 0.2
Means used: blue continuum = 11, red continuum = 10.6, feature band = 10.6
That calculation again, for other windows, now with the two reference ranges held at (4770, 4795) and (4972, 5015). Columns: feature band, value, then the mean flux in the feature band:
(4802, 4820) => 0.06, 10.9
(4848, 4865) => 3.23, 8.75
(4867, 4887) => 0.43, 10.5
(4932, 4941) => -0.08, 10.7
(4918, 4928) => 0.10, 10.5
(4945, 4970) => -0.08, 10.5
